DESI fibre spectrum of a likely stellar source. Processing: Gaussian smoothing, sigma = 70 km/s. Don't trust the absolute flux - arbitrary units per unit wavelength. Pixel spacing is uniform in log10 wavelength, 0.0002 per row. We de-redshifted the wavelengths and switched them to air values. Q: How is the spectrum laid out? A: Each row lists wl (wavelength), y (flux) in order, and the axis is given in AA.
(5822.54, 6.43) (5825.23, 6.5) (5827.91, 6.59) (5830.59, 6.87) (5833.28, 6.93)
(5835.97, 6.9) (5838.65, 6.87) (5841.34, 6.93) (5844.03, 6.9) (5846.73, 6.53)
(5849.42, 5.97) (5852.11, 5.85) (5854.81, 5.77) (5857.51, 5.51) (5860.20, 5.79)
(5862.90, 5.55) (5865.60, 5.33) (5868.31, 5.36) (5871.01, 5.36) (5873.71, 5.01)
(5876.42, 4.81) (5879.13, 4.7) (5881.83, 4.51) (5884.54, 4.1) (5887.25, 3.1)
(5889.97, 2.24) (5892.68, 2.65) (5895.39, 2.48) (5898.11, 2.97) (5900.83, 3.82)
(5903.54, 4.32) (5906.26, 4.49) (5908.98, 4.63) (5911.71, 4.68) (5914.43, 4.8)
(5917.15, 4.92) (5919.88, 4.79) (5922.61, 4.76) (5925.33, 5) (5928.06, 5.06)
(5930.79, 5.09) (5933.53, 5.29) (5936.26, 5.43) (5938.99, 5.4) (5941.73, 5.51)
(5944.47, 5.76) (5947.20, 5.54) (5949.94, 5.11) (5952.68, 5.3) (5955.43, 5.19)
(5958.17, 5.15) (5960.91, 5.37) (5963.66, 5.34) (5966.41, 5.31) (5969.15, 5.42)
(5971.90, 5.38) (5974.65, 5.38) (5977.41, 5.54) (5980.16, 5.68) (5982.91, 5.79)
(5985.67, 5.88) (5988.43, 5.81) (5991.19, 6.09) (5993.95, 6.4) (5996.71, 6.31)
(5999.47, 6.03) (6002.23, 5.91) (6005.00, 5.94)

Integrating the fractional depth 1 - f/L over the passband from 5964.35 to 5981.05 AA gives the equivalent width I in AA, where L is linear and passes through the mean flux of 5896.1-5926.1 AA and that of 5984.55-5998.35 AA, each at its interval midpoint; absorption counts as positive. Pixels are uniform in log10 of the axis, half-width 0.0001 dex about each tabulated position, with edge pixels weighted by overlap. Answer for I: 0.8 AA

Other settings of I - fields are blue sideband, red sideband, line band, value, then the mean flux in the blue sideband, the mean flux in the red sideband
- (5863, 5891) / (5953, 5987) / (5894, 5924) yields 3.8 AA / 4.52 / 5.45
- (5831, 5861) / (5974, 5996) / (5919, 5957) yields 5.0 AA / 6.38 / 5.85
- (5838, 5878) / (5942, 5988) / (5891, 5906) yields 6.2 AA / 5.81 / 5.46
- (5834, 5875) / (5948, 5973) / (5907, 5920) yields 2.0 AA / 5.99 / 5.29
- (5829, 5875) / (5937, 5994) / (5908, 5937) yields 4.0 AA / 6.09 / 5.52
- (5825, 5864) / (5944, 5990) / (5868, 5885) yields 3.6 AA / 6.37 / 5.46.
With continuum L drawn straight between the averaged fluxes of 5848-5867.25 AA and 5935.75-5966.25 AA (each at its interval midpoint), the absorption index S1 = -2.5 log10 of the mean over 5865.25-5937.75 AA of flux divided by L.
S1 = 0.24 mag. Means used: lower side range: 5.68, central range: 4.42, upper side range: 5.37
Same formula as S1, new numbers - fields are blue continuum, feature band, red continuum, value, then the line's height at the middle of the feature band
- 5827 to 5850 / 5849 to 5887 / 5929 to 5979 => 0.231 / 6.39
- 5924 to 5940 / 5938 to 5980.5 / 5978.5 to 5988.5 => 0.023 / 5.51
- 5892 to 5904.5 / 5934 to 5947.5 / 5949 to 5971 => -0.186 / 4.65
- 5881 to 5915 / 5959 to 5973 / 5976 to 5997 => 0.010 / 5.41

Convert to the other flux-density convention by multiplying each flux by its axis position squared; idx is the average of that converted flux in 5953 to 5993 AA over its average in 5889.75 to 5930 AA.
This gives 1.35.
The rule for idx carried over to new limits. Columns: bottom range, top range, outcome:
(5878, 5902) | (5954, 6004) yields 1.73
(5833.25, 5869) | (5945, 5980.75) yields 0.91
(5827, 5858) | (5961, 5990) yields 0.89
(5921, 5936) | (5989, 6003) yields 1.24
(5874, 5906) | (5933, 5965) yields 1.49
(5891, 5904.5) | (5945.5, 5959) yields 1.68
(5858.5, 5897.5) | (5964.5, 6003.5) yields 1.38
